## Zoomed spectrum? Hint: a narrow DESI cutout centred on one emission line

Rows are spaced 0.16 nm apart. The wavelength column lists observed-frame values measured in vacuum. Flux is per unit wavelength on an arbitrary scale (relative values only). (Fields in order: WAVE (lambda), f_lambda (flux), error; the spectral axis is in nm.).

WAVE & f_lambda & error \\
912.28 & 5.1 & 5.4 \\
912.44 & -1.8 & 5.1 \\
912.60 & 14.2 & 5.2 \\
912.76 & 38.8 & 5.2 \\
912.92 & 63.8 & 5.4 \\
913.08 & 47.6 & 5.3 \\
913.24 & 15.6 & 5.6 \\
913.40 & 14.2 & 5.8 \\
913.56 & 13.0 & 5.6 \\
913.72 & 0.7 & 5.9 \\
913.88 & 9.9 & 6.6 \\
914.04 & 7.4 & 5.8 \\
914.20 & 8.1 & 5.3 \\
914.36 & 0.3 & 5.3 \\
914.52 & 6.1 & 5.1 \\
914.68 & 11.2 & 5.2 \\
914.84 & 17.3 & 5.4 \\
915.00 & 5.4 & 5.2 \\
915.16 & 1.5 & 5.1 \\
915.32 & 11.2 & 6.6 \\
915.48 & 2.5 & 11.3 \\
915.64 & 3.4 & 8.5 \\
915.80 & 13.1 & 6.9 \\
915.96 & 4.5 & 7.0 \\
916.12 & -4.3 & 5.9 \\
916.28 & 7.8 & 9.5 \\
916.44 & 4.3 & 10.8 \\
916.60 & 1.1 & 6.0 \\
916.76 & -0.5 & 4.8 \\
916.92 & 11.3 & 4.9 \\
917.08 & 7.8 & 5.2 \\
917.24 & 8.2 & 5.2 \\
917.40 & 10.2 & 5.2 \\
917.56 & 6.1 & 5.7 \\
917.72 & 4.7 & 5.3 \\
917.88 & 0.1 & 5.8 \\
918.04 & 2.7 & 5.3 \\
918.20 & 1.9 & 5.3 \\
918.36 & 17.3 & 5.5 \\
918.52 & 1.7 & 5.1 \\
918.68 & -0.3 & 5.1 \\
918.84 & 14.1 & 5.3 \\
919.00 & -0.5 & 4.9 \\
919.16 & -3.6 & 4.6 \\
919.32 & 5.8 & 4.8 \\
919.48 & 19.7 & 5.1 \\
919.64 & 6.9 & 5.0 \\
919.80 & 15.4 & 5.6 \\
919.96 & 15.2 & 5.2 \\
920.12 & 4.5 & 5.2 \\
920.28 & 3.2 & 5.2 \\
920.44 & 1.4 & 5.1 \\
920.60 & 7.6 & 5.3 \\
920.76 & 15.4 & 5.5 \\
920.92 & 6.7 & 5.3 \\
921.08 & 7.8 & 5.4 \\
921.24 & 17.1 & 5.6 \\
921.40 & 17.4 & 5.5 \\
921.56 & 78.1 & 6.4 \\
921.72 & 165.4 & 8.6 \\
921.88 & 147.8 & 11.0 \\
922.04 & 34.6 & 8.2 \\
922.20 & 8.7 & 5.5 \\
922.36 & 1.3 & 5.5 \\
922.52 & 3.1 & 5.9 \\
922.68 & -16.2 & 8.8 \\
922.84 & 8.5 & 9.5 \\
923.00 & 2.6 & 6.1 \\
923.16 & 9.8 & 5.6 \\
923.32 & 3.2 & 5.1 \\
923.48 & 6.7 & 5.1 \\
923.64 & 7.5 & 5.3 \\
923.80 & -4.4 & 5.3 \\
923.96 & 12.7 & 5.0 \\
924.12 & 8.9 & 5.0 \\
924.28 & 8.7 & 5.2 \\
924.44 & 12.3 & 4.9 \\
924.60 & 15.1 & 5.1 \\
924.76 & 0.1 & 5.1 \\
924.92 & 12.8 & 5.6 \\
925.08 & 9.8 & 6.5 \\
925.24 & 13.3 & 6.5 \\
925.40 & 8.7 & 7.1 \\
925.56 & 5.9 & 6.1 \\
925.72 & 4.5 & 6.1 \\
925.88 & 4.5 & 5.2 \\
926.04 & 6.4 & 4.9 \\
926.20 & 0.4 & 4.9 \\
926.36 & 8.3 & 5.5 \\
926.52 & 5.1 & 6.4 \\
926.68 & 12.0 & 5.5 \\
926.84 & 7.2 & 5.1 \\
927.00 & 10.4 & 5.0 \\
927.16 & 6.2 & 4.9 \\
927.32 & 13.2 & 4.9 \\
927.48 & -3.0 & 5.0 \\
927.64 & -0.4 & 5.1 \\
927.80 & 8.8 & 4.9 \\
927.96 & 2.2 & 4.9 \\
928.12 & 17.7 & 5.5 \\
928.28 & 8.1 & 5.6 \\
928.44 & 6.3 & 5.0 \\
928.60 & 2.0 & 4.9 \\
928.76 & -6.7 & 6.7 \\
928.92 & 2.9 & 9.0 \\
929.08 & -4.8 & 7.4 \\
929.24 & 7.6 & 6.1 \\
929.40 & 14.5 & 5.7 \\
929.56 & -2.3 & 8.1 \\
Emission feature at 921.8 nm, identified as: [O III]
